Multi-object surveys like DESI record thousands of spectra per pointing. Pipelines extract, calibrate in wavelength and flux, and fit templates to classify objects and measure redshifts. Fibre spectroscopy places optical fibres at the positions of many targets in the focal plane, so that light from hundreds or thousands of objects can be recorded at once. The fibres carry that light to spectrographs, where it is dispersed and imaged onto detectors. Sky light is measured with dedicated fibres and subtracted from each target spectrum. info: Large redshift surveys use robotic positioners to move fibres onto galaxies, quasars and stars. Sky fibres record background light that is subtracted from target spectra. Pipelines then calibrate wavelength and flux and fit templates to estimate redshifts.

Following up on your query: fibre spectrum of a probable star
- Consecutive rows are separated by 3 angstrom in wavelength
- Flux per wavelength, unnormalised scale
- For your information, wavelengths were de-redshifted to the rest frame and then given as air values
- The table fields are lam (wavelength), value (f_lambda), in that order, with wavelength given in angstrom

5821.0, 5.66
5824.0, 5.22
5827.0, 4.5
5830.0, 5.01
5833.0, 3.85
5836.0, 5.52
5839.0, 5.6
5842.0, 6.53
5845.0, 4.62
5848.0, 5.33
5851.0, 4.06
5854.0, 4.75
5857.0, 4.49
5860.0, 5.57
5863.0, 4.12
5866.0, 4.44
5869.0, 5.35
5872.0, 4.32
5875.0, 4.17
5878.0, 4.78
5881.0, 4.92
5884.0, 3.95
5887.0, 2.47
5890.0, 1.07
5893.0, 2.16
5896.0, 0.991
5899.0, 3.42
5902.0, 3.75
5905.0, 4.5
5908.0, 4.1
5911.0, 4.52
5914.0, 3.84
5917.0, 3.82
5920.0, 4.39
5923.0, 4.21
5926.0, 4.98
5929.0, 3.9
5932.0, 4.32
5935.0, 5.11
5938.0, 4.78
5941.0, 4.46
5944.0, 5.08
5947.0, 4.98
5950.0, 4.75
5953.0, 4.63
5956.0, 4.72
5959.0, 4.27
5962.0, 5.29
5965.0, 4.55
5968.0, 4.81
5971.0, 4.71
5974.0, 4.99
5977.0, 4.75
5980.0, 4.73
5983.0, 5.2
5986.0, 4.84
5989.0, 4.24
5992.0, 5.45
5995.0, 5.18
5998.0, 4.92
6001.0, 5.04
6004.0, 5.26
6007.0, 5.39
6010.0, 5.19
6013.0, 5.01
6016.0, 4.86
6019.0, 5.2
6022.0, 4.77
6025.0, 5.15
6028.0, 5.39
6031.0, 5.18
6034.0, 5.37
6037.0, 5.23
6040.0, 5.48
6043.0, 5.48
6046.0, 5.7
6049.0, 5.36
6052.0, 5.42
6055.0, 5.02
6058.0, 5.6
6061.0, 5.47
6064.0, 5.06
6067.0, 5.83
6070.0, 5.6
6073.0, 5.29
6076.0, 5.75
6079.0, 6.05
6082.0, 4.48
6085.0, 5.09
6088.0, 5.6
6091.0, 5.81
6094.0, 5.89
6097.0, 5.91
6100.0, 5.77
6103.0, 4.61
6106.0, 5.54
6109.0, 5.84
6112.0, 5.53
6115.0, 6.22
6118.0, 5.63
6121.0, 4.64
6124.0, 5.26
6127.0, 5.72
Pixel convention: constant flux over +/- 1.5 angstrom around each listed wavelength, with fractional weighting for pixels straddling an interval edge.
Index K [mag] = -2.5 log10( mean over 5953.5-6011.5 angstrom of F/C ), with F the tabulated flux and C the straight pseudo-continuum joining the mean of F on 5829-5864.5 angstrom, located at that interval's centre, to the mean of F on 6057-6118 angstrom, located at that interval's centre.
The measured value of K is 0.079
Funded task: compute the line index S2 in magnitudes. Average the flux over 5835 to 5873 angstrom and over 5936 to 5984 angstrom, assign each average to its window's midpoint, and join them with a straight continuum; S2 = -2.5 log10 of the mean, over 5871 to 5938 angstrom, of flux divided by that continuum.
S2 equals 0.27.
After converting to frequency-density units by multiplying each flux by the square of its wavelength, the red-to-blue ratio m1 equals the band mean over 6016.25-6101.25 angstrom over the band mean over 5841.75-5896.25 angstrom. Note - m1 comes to 1.40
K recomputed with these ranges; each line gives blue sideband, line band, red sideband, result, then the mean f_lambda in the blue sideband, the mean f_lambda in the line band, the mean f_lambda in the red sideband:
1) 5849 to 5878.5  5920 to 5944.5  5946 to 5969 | 0.03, 4.61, 4.57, 4.74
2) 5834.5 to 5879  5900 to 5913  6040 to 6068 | 0.21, 4.91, 4.17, 5.43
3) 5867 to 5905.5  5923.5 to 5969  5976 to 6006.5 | -0.08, 3.51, 4.7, 4.98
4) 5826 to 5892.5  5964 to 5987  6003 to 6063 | 0.04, 4.48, 4.83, 5.27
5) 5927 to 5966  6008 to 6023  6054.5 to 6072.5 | 0.02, 4.69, 5.03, 5.44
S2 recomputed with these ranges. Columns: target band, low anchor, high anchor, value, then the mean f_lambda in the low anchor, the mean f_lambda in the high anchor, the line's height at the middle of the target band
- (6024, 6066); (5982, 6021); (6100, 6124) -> -0.03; 5.05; 5.44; 5.21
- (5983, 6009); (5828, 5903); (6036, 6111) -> -0.01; 4.21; 5.48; 5.01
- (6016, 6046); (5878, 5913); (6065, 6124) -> -0.09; 3.33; 5.52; 4.82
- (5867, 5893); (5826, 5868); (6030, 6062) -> 0.29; 4.9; 5.39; 4.98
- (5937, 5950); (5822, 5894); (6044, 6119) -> 0.01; 4.47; 5.52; 4.88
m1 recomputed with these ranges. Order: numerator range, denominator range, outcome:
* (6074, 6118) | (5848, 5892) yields 1.44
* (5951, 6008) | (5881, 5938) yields 1.35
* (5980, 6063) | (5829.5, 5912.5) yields 1.30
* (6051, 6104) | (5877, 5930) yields 1.59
